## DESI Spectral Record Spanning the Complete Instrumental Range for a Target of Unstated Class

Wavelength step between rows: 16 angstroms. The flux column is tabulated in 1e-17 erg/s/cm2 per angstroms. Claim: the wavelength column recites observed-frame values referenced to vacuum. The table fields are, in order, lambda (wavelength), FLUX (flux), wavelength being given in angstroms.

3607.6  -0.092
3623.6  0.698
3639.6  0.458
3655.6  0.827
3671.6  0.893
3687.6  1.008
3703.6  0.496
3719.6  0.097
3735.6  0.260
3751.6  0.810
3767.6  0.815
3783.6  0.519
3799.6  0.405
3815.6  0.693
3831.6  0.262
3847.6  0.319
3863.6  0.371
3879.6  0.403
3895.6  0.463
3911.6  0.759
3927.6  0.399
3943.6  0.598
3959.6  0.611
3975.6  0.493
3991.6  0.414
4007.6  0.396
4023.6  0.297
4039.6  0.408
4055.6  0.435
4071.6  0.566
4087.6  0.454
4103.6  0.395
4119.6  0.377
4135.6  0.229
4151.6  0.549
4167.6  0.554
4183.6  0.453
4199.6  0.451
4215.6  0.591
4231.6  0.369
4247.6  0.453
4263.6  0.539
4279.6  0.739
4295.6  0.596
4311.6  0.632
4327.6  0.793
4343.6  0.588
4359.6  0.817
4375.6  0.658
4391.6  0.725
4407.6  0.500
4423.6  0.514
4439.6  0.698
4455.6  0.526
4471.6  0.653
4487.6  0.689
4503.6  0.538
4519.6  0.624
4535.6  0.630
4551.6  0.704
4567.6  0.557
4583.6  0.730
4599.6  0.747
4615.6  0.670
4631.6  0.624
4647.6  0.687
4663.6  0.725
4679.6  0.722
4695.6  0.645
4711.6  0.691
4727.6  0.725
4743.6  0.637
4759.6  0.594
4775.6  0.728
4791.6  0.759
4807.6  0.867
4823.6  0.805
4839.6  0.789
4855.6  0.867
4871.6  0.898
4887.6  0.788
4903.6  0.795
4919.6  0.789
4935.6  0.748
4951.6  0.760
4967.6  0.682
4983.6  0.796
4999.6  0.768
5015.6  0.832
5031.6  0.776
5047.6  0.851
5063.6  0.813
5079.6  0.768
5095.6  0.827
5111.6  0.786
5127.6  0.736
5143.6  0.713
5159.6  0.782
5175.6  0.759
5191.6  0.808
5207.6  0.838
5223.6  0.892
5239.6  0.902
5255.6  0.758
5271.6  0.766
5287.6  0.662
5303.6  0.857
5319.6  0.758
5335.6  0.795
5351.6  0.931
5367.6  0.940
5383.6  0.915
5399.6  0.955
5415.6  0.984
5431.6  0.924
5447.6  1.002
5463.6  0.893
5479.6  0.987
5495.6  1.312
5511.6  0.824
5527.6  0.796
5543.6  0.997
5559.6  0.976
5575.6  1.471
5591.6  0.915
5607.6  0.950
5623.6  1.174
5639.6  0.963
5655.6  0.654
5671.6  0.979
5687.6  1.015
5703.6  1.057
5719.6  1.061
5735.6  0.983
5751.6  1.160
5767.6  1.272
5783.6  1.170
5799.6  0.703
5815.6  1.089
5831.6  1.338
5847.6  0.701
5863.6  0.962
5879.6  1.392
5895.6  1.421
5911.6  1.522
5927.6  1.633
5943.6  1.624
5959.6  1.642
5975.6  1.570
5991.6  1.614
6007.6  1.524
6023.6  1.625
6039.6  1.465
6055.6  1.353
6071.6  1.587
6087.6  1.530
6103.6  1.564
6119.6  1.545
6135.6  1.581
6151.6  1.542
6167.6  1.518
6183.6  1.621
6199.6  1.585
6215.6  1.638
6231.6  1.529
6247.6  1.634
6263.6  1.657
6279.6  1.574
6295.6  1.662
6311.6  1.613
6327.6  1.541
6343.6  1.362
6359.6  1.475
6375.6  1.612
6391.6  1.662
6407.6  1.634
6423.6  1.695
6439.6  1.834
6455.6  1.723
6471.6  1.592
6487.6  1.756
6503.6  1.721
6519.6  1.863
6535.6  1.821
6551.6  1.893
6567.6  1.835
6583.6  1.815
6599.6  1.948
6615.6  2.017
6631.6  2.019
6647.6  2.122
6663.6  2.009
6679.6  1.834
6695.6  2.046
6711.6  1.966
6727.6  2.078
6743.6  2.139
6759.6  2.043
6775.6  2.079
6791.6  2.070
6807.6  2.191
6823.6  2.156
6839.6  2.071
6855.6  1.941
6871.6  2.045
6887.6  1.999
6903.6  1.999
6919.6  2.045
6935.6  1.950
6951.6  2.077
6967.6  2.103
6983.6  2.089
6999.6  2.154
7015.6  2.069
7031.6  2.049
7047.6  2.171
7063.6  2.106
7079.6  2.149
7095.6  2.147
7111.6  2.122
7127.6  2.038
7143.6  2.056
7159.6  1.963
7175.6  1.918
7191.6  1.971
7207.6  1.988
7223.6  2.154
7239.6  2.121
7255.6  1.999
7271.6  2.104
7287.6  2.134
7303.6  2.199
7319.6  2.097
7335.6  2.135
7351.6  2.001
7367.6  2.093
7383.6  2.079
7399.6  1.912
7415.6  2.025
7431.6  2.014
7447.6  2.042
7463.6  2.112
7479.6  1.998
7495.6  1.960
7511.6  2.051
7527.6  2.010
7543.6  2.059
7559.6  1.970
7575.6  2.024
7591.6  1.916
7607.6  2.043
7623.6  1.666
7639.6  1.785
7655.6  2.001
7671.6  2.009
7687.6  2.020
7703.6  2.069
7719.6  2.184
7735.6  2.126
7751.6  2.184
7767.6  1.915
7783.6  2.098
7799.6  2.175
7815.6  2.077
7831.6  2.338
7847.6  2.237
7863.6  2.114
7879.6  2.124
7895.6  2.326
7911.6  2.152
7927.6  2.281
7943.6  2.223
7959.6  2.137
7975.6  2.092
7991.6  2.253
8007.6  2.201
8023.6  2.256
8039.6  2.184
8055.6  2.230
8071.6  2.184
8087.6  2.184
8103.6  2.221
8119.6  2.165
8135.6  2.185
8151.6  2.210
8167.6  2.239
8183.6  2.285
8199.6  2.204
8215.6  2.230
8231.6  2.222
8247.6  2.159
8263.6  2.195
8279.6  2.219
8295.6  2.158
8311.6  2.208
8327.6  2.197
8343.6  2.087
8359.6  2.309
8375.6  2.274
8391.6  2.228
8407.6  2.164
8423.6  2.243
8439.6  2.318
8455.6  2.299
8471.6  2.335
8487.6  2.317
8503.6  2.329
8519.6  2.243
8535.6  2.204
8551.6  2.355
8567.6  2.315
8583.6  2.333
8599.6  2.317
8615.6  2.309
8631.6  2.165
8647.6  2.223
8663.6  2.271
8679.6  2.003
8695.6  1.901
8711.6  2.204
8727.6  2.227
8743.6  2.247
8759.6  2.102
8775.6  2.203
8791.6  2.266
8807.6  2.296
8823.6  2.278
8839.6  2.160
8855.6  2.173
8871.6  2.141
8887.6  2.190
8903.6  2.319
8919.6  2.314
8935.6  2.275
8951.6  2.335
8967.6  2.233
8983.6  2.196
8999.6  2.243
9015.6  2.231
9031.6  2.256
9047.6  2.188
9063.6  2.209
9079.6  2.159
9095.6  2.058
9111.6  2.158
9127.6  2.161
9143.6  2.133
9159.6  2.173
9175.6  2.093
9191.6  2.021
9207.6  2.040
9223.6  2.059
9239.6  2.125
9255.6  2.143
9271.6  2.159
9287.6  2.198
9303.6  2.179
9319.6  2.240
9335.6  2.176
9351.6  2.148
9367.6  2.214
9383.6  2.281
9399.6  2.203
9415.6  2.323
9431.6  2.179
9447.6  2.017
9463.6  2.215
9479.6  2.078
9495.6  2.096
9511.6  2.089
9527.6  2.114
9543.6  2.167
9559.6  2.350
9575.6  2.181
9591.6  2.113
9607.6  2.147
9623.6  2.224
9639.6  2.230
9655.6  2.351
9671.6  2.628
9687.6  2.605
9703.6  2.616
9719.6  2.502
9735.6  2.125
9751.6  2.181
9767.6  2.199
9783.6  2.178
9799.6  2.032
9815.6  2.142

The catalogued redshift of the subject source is 0.47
